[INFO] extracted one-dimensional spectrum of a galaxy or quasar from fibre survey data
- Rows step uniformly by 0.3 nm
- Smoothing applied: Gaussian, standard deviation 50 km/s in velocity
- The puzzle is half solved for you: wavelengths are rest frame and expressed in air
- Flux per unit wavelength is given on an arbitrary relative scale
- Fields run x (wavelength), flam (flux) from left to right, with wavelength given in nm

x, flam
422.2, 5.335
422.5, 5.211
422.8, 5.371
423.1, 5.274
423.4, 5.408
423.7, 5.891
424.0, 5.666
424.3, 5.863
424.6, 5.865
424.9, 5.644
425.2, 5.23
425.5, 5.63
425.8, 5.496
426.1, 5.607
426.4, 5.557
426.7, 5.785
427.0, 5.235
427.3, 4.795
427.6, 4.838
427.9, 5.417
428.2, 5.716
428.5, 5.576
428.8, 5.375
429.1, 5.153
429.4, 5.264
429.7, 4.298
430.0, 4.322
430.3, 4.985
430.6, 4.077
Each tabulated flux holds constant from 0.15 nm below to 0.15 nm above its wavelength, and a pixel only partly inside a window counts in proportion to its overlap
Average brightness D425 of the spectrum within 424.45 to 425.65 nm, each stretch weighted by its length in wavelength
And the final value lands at 5.59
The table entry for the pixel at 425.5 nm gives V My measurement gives 5.63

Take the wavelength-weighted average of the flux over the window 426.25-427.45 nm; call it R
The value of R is 5.34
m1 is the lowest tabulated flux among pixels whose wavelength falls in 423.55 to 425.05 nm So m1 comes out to 5.644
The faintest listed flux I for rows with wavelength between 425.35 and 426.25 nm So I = 5.496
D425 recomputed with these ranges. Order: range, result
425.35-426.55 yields 5.57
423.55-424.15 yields 5.78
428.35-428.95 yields 5.48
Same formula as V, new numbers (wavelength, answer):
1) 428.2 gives 5.716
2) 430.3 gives 4.985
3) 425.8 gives 5.496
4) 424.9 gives 5.644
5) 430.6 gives 4.077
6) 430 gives 4.322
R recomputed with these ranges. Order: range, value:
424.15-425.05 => 5.79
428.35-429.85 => 5.13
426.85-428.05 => 5.07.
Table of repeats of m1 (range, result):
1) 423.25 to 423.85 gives 5.408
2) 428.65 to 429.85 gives 4.298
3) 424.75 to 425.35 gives 5.23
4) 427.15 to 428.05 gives 4.795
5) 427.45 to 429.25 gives 4.838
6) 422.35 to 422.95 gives 5.211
